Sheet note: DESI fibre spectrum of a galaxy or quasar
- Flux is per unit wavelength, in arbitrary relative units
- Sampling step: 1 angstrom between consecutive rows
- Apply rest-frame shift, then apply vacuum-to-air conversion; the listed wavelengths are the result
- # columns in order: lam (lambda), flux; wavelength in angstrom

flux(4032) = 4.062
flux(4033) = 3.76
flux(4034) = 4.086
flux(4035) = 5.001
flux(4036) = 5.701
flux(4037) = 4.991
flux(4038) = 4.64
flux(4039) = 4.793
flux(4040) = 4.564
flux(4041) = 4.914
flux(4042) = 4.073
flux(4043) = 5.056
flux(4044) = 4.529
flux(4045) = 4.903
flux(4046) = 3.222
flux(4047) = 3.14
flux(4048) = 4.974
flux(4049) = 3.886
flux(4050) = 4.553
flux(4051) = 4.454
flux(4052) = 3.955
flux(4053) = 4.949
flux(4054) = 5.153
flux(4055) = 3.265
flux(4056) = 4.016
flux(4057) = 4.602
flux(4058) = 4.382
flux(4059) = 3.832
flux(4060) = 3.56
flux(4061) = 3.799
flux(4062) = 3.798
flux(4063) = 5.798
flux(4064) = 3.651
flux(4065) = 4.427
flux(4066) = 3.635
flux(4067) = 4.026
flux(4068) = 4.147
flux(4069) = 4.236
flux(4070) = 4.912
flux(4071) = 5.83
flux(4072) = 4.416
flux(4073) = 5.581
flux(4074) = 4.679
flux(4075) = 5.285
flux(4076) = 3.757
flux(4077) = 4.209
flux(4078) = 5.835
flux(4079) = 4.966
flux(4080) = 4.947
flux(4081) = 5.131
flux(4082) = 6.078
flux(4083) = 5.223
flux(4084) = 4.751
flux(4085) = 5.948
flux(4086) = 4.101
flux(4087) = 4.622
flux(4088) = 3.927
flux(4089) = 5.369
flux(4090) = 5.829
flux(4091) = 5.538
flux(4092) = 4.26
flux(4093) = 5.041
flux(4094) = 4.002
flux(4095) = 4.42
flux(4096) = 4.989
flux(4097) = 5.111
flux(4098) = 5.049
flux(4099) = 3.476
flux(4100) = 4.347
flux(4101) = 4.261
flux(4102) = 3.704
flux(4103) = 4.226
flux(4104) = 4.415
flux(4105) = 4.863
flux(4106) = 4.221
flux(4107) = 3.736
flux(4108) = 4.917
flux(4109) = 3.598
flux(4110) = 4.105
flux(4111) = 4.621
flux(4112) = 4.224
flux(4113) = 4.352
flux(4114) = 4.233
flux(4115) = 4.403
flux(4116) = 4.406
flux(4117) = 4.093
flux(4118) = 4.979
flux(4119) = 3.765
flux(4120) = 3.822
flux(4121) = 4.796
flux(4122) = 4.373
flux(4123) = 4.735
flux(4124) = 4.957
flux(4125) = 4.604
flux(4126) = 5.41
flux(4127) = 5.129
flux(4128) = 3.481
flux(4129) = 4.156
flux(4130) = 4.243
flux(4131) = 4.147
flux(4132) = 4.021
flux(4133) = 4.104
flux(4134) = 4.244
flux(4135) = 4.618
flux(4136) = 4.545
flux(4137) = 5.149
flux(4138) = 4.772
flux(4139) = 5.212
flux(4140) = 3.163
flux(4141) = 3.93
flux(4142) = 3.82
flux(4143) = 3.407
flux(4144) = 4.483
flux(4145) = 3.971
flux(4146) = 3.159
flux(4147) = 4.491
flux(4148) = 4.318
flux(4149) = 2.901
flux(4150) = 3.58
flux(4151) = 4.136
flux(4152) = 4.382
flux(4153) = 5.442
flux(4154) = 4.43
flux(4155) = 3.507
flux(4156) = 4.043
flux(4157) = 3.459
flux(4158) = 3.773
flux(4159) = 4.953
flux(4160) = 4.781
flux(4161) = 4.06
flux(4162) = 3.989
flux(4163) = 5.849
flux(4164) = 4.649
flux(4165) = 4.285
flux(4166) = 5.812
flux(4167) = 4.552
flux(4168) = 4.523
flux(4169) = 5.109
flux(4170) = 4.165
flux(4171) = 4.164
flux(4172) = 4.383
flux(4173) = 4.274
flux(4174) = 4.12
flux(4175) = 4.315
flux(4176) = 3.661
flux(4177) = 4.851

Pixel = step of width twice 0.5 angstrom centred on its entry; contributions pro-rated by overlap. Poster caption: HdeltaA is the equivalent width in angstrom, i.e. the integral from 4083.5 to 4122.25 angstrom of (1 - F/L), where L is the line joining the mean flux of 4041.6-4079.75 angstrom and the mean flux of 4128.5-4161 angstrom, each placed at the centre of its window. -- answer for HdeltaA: -1.77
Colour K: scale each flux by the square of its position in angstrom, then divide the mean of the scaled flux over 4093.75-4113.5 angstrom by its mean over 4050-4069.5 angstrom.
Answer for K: 1.05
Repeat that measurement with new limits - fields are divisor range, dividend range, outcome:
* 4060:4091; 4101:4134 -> 0.93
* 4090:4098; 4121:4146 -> 0.91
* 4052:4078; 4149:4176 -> 1.04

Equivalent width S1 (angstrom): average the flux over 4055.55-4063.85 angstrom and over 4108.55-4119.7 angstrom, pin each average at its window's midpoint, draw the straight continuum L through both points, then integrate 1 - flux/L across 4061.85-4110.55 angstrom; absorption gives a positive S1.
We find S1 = -4.9 angstrom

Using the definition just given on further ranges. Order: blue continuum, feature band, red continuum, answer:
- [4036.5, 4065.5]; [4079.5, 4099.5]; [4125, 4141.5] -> -2.4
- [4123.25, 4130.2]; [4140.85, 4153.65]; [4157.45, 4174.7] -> 1.6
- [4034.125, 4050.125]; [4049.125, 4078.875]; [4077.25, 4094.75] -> 2.1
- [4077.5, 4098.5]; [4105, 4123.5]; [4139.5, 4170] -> 1.5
